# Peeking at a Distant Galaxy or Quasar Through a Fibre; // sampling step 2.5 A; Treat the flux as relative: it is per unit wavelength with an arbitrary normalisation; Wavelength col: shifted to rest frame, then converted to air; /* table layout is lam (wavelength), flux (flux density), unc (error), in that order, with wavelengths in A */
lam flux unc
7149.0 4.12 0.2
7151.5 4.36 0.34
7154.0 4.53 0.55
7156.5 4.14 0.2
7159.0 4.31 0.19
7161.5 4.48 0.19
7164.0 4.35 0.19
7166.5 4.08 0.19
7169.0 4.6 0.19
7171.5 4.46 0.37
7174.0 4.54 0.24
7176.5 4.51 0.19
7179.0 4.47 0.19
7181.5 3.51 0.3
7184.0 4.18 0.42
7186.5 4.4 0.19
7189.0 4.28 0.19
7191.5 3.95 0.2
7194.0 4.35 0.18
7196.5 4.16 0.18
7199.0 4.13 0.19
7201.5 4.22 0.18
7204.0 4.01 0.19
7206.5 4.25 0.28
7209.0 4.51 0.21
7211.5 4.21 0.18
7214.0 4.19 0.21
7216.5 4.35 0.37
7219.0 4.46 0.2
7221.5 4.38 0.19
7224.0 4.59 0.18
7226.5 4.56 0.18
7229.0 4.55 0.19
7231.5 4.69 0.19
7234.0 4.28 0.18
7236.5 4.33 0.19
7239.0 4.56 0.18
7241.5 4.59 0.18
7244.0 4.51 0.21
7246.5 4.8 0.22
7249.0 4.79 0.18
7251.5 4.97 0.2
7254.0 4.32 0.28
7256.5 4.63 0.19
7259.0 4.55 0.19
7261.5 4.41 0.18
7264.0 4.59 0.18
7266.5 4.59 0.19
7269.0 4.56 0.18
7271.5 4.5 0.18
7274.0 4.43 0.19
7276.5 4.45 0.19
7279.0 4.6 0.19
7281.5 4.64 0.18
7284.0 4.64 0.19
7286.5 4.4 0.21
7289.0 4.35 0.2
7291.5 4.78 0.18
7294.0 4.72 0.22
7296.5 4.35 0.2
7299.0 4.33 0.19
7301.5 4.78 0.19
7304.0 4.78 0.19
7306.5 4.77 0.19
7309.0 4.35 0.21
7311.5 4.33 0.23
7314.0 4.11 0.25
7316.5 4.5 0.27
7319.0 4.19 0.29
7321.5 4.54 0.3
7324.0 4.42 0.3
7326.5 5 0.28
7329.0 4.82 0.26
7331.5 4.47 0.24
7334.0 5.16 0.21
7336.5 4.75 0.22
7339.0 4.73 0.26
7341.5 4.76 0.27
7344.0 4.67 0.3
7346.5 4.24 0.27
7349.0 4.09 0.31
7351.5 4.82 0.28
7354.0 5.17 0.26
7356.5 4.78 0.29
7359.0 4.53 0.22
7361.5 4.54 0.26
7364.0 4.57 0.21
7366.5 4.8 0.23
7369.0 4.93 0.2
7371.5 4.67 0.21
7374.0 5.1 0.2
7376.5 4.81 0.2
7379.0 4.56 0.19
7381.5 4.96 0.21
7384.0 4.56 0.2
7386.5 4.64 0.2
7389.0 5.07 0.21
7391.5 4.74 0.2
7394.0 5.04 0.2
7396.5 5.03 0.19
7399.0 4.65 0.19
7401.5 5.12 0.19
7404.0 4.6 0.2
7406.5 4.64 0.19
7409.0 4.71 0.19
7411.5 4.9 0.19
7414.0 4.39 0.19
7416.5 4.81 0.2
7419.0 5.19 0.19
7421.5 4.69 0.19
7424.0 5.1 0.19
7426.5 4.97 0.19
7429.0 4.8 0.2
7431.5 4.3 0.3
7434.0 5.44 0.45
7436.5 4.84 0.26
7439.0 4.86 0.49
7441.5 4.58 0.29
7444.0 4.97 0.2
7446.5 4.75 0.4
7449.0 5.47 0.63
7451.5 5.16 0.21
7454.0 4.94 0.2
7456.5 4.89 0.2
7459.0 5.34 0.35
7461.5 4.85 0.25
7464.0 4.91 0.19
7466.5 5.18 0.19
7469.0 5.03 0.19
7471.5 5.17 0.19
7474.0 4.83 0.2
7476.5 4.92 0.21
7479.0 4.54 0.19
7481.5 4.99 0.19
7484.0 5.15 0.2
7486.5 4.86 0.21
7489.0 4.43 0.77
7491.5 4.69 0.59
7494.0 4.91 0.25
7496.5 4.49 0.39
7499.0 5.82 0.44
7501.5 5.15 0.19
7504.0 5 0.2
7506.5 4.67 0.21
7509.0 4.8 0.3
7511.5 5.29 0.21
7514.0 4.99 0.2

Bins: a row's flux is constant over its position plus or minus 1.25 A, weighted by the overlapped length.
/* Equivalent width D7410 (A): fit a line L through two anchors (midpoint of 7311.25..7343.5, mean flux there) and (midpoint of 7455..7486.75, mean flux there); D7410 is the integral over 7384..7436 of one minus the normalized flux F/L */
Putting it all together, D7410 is -0.2 A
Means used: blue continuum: 4.61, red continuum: 4.98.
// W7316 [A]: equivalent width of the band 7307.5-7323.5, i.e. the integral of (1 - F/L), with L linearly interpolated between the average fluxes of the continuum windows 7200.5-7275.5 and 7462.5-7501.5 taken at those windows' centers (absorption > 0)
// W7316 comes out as 1.0 A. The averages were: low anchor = 4.48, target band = 4.35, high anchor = 4.93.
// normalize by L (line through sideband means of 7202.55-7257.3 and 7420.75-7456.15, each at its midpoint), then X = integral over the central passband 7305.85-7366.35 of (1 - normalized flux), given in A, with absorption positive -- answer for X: 1.4 A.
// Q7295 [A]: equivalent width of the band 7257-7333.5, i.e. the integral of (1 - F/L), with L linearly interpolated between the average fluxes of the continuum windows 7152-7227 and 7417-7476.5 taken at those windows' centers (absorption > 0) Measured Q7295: 0.6 A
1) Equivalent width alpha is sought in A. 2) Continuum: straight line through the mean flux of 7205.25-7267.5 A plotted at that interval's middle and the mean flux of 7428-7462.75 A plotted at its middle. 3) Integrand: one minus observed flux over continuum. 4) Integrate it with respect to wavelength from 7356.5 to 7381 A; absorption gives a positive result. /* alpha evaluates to 0.3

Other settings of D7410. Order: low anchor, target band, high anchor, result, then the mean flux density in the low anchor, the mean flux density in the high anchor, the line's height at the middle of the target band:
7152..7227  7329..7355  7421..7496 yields -0.2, 4.3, 4.92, 4.65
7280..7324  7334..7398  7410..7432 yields -1.1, 4.5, 4.81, 4.67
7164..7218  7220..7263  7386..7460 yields -1.6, 4.26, 4.89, 4.4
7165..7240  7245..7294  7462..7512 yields -1.3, 4.32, 4.93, 4.47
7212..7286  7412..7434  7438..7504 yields 0.2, 4.53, 4.96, 4.87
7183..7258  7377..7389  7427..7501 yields 0.1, 4.41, 4.94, 4.76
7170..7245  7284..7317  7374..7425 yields 0.4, 4.34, 4.82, 4.57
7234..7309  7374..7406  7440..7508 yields -0.2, 4.57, 4.95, 4.79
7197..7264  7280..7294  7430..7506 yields 0.0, 4.45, 4.95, 4.57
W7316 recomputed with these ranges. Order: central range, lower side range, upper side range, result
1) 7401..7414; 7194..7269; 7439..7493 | 0.21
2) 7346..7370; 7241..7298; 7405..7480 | 0.44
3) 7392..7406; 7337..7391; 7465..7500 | -0.27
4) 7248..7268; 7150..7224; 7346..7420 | -0.64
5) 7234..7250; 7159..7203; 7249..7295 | -0.35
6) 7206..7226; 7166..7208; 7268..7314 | -0.25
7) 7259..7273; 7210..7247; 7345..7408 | 0.02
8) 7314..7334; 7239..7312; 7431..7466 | 0.48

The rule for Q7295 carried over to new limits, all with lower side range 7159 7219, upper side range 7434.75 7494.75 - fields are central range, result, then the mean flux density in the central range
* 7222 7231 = -0.4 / 4.56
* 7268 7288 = -0.2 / 4.52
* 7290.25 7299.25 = -0.1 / 4.57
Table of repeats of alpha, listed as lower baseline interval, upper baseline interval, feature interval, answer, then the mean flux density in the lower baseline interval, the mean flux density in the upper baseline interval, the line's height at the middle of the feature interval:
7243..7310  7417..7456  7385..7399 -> -0.1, 4.58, 4.93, 4.84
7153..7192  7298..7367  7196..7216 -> 0.7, 4.3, 4.61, 4.37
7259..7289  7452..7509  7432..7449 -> -0.2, 4.52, 4.94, 4.86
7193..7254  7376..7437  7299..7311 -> 0.0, 4.43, 4.82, 4.61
